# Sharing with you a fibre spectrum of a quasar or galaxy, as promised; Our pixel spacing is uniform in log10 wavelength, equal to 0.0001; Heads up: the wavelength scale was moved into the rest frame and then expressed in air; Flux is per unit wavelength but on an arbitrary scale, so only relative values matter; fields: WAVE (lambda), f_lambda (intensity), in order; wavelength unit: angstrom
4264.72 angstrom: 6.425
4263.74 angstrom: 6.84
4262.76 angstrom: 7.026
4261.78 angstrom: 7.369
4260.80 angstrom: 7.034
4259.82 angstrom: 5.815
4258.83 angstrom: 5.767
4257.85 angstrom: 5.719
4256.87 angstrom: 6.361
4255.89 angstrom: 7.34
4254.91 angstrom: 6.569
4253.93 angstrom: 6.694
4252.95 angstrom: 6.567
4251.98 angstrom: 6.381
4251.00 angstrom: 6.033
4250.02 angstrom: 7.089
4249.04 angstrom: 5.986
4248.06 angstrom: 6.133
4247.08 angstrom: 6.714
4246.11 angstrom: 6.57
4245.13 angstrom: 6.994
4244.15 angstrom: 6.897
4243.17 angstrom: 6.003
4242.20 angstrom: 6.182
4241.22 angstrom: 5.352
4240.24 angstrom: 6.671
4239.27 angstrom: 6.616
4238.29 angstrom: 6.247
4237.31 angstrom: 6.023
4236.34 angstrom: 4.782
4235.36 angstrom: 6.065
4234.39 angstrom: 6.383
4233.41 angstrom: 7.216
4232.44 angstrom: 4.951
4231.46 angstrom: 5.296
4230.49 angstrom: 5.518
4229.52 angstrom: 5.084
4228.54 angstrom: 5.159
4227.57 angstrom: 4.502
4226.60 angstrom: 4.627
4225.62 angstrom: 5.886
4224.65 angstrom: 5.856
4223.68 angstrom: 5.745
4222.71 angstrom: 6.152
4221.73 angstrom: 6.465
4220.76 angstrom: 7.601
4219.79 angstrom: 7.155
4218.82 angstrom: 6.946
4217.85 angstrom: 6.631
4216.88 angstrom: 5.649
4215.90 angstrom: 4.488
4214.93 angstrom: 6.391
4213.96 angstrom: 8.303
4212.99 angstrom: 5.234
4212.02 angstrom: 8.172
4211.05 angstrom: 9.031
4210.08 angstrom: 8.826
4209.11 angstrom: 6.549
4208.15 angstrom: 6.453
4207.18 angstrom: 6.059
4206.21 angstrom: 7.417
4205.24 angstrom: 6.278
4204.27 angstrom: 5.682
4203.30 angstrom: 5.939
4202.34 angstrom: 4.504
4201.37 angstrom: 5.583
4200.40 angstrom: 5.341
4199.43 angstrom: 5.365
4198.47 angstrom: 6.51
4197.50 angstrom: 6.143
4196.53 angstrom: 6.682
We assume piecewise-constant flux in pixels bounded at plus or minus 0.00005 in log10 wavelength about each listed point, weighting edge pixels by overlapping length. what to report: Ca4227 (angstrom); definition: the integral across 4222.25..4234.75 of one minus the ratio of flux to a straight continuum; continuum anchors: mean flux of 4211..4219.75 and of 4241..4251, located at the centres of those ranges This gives 1.9 angstrom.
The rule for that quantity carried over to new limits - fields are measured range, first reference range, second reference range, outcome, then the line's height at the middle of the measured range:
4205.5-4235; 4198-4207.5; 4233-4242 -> -1.6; 6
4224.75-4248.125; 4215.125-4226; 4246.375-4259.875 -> 1.5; 6.31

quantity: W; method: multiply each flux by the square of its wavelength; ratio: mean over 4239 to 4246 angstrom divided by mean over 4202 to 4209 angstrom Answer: 1.06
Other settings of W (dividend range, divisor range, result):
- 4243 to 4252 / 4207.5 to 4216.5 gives 0.94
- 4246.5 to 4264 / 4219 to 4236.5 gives 1.13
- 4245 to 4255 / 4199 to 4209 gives 1.13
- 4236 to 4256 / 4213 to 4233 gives 1.09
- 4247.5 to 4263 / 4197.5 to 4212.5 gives 1.02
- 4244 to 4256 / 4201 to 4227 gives 1.04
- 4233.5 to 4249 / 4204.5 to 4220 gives 0.93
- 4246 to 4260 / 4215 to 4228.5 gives 1.09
